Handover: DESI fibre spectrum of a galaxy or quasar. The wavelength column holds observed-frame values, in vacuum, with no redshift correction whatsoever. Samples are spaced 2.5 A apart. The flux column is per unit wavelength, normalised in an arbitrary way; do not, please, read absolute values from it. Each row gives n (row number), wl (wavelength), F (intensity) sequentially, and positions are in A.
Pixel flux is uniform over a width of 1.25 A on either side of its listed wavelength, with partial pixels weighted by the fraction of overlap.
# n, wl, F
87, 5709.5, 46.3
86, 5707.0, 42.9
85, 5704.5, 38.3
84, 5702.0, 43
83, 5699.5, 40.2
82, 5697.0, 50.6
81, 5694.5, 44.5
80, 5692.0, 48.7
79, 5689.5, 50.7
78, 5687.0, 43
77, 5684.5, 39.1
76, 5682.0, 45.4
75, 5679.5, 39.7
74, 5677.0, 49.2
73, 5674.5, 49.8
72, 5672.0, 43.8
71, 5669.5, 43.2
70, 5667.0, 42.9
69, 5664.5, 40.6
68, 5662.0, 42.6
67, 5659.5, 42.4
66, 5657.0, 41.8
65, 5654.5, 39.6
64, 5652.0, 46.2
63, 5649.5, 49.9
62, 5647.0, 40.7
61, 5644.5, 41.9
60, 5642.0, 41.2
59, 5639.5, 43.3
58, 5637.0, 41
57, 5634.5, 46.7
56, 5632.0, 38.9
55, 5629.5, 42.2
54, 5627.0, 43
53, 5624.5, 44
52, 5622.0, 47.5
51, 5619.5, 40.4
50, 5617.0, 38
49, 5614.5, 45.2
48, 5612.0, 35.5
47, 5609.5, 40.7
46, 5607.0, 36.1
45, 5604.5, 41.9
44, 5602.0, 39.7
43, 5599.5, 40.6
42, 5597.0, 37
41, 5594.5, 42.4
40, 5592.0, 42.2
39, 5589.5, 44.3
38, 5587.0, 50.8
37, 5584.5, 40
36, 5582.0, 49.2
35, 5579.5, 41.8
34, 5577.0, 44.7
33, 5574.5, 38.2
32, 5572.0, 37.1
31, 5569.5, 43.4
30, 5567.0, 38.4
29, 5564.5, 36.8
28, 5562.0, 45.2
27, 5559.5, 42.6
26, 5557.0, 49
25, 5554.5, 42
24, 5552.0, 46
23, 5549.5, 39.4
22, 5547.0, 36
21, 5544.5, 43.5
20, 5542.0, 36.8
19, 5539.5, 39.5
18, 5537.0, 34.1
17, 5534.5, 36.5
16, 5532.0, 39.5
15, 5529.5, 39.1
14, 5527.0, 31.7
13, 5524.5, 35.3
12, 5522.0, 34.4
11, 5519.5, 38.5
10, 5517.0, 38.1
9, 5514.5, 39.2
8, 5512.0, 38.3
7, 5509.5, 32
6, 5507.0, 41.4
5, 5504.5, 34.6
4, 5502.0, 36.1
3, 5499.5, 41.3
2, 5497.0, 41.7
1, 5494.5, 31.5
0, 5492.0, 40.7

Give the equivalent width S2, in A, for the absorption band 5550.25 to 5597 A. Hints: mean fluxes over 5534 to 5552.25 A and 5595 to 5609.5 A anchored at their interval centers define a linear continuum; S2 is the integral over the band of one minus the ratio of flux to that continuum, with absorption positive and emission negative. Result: -4.5 A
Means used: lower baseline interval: 38.7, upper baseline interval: 39.4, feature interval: 42.8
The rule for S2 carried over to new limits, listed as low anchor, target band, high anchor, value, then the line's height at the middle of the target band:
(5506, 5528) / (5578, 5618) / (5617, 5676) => -1.0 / 40.7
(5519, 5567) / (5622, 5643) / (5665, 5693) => 0.1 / 43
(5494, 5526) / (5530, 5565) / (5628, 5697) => -1.5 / 38.8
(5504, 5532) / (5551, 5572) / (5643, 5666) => -2.1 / 38.7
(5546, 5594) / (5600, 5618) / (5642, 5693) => 1.4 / 43.1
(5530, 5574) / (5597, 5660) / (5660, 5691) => 1.3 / 42.7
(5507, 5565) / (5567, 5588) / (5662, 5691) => -1.2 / 40.5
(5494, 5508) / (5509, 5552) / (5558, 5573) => 2.0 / 39.3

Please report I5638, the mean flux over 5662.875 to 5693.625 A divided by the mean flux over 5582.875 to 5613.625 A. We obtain 1.09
